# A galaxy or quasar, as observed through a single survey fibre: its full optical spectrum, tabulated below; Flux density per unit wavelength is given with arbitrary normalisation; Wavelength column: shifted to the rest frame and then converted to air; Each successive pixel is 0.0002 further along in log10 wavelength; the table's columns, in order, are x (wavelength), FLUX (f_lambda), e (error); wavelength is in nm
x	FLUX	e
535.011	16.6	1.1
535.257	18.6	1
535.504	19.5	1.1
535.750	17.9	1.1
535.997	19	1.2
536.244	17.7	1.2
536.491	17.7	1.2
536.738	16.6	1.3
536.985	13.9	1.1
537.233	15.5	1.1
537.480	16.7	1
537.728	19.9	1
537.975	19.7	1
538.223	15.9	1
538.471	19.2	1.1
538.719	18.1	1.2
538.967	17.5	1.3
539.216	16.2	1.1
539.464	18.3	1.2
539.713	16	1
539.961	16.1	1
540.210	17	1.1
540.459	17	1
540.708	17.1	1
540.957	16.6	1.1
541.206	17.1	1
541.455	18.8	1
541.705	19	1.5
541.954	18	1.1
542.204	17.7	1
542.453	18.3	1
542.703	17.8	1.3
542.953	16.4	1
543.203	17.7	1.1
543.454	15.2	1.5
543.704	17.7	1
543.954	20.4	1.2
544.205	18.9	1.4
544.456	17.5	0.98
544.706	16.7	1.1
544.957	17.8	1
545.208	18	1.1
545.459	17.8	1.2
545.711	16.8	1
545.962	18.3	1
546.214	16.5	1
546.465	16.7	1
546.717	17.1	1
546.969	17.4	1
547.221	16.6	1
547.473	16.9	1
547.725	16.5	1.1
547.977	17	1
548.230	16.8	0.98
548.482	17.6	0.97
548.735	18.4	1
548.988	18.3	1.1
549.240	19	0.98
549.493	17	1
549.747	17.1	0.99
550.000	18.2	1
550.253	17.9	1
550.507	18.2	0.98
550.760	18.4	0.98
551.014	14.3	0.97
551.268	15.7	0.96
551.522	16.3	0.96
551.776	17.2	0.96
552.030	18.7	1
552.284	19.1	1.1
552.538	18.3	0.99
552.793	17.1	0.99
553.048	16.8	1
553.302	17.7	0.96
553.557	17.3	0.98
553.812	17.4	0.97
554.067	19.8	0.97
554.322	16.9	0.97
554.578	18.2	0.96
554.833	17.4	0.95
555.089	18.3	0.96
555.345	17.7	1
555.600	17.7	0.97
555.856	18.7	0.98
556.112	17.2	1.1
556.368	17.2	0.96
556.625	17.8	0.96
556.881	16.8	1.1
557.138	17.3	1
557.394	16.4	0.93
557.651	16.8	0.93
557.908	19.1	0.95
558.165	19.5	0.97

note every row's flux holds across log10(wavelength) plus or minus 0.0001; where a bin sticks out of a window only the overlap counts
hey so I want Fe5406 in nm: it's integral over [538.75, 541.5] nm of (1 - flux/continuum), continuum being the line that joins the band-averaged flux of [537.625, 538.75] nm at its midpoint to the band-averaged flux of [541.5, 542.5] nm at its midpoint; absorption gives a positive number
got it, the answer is 0.21 nm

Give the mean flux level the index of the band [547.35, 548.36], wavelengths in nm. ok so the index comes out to 16.8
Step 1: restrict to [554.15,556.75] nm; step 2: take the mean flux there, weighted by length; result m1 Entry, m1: 17.7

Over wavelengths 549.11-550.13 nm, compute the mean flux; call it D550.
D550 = 17.8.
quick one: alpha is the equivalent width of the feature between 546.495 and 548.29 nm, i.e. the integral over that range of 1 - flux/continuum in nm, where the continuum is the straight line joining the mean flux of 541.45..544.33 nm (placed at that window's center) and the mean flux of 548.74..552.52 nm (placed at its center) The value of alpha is 0.09 nm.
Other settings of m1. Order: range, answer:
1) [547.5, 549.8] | 17.5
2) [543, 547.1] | 17.5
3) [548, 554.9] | 17.6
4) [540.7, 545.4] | 17.7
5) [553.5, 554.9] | 17.9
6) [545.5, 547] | 17.1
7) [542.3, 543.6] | 17.1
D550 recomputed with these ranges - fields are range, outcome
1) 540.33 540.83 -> 17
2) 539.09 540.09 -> 16.6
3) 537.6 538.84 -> 18.6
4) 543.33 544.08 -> 17.8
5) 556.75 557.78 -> 16.8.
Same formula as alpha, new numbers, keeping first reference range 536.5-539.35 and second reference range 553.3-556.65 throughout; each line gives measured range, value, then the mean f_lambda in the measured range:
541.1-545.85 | -0.10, 17.8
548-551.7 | 0.06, 17.4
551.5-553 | -0.01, 17.8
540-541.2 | 0.03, 16.9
